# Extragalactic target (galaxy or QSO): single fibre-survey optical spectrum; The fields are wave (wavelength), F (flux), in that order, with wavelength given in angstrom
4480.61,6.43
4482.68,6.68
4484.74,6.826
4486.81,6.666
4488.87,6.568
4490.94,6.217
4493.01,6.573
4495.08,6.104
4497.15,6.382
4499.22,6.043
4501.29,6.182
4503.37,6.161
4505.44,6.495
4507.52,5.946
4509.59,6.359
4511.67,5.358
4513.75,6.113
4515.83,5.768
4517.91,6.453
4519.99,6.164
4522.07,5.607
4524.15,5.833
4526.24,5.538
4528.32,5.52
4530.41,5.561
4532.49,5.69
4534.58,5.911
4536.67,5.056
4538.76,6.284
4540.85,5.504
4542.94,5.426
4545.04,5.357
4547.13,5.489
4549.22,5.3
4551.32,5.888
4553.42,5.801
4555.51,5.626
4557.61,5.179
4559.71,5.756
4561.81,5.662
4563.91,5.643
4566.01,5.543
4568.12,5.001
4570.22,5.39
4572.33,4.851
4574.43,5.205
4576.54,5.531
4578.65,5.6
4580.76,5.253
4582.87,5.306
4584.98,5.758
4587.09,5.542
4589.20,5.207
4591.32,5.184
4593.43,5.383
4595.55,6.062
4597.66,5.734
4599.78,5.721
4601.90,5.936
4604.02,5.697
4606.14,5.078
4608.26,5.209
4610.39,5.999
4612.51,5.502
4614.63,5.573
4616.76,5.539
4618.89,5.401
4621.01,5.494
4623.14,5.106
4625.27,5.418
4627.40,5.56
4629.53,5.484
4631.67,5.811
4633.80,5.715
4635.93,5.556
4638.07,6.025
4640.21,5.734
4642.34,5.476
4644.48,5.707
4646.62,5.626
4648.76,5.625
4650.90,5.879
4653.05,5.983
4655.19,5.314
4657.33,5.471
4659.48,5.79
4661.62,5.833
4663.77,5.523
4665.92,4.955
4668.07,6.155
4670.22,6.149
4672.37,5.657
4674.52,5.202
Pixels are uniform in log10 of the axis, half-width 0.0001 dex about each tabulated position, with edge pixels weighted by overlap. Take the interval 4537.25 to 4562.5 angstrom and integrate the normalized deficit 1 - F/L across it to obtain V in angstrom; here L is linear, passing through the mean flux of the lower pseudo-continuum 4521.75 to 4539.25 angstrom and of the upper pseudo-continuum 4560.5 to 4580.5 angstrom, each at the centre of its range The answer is -0.3 angstrom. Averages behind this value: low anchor 5.65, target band 5.6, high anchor 5.38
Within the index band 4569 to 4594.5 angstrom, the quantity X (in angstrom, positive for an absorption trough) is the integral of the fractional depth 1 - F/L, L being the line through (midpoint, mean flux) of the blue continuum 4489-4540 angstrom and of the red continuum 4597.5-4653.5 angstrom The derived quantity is 1.8 angstrom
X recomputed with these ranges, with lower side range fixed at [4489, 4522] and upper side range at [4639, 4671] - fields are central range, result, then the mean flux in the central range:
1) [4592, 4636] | 1.8 angstrom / 5.57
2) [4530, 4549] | 1.5 angstrom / 5.58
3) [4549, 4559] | 0.7 angstrom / 5.59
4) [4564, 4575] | 1.3 angstrom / 5.24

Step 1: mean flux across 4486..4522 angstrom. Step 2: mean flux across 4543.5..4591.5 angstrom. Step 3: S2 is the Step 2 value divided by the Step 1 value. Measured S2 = 0.88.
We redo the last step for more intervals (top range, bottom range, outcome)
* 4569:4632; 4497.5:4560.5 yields 0.95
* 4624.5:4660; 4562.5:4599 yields 1.04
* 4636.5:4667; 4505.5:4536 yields 0.96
